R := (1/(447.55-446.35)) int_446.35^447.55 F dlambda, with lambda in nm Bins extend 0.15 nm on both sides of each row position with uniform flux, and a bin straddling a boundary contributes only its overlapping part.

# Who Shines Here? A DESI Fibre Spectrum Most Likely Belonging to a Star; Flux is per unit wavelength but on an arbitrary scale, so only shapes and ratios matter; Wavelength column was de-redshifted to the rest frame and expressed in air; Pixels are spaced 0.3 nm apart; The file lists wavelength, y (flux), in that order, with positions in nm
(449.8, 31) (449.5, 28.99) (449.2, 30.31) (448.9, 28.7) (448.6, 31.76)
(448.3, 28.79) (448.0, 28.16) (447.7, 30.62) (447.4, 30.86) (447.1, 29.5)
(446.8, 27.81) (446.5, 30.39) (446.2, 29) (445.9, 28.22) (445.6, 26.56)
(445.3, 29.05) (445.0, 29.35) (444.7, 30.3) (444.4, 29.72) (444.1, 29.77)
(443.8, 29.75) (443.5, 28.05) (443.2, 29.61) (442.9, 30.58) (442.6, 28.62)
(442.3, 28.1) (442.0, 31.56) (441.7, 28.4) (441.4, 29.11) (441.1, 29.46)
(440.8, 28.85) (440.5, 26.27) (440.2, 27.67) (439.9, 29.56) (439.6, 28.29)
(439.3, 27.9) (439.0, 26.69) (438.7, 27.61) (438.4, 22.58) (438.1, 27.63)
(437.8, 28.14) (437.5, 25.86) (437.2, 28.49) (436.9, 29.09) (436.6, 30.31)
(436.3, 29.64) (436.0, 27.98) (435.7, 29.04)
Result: 29.6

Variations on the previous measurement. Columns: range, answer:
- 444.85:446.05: 28.3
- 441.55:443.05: 29.5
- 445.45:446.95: 28.4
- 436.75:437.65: 27.8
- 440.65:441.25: 29.2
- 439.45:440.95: 28.1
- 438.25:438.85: 25.1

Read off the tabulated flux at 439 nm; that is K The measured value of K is 26.69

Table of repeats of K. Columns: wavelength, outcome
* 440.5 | 26.27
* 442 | 31.56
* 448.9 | 28.7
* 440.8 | 28.85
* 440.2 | 27.67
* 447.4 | 30.86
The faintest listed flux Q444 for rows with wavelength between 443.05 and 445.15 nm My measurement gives 28.05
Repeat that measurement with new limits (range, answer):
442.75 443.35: 29.61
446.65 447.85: 27.81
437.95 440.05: 22.58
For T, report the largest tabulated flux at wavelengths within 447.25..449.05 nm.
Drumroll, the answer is 31.76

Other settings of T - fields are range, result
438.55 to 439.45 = 27.9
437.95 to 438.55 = 27.63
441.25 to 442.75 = 31.56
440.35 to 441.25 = 29.46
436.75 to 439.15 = 29.09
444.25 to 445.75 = 30.3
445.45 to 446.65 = 30.39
